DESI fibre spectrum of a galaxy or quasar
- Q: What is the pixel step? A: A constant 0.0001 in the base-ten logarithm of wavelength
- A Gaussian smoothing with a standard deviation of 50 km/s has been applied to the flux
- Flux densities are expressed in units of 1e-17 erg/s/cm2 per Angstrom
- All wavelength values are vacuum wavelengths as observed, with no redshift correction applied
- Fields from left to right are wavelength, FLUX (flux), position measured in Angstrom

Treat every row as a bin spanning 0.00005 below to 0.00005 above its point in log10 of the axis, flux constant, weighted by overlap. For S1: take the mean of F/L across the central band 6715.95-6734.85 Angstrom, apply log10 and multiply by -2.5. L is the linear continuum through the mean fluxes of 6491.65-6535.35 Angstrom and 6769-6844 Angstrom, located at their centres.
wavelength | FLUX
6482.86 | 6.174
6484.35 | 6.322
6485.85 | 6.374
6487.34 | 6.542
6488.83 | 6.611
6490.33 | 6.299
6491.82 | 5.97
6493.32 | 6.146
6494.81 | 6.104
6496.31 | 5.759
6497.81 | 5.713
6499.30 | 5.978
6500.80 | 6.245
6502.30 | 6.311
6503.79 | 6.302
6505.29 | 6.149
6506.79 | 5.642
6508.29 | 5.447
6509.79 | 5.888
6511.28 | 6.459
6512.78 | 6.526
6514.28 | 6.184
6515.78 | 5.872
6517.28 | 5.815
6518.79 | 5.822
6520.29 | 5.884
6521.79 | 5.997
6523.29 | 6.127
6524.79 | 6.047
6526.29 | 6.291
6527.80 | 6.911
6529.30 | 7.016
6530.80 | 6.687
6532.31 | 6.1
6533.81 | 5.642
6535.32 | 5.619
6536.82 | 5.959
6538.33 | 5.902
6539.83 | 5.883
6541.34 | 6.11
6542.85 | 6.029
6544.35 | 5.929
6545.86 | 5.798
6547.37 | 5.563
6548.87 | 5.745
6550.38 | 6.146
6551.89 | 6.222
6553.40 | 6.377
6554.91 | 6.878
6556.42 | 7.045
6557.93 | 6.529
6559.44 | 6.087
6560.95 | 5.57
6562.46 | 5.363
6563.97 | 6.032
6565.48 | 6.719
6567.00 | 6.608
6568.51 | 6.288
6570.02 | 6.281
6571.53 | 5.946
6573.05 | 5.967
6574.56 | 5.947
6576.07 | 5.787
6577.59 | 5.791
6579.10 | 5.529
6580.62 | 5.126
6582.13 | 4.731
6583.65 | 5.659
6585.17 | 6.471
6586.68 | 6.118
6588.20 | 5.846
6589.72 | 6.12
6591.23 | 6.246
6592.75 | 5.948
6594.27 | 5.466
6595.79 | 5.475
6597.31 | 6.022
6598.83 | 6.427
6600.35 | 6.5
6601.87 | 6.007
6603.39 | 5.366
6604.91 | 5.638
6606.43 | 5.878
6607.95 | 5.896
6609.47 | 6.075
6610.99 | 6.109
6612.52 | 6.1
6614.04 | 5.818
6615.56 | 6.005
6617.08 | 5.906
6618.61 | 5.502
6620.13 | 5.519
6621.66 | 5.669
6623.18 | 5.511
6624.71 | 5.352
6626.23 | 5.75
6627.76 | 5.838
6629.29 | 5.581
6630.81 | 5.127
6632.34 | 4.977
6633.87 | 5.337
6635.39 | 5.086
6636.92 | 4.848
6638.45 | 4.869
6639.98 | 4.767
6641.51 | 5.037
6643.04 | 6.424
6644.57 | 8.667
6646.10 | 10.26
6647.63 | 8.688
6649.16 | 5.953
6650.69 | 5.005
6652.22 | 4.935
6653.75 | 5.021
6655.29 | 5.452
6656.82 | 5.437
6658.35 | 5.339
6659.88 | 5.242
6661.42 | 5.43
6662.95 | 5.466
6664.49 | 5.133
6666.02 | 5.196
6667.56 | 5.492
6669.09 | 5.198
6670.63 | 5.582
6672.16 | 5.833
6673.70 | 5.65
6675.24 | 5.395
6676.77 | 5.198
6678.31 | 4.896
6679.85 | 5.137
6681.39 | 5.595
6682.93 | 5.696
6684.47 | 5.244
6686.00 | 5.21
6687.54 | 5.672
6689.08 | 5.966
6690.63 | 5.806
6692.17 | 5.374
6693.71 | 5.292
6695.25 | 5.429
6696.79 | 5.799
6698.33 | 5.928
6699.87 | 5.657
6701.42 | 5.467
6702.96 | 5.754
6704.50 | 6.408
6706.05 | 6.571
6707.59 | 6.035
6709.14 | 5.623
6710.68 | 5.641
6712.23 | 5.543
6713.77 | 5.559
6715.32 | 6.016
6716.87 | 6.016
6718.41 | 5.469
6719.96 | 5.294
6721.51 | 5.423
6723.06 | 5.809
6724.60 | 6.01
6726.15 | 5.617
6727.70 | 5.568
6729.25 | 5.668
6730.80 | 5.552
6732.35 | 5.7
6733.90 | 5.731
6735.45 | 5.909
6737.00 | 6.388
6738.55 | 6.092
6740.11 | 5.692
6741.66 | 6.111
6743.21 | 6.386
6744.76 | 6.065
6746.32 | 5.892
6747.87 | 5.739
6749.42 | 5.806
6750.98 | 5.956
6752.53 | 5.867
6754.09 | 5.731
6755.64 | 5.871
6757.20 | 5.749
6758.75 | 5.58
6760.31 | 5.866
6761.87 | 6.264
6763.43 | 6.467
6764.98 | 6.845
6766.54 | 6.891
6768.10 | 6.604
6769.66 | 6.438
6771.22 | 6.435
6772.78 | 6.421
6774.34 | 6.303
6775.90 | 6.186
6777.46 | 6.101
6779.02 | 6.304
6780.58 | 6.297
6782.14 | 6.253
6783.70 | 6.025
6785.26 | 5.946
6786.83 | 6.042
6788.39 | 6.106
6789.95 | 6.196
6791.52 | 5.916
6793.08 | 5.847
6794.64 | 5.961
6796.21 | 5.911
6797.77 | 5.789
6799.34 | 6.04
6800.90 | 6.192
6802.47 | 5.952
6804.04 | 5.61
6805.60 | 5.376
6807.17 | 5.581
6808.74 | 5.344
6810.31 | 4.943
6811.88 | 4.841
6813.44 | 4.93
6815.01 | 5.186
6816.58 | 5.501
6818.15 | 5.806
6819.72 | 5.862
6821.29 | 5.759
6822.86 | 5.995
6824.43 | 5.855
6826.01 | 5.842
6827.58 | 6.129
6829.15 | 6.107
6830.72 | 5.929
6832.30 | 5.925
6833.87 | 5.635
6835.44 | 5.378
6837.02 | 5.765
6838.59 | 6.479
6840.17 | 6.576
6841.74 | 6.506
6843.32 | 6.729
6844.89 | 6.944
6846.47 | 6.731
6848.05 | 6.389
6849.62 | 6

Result 0.06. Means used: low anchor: 6.1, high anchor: 5.92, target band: 5.66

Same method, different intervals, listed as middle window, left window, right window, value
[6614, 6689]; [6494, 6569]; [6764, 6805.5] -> 0.09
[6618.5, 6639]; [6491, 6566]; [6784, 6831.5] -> 0.12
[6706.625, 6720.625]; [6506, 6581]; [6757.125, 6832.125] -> 0.05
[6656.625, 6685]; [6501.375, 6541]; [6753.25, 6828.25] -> 0.12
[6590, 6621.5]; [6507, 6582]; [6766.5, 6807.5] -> 0.03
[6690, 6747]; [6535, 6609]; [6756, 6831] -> 0.03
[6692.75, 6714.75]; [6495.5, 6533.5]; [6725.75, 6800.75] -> 0.06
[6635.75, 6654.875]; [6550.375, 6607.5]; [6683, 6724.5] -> -0.06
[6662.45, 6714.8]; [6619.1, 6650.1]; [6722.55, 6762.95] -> 0.06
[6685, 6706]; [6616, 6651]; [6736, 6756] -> 0.05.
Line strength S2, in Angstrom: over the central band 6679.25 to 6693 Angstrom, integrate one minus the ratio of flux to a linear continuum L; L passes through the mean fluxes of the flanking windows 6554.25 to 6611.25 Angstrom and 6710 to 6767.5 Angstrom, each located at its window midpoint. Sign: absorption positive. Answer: 0.9 Angstrom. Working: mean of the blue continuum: 5.98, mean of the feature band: 5.52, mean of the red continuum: 5.89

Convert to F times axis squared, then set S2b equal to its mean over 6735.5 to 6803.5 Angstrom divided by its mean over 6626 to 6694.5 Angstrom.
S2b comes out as 1.12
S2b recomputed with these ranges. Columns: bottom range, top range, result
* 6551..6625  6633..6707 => 0.98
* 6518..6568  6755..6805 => 1.07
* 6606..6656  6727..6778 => 1.07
